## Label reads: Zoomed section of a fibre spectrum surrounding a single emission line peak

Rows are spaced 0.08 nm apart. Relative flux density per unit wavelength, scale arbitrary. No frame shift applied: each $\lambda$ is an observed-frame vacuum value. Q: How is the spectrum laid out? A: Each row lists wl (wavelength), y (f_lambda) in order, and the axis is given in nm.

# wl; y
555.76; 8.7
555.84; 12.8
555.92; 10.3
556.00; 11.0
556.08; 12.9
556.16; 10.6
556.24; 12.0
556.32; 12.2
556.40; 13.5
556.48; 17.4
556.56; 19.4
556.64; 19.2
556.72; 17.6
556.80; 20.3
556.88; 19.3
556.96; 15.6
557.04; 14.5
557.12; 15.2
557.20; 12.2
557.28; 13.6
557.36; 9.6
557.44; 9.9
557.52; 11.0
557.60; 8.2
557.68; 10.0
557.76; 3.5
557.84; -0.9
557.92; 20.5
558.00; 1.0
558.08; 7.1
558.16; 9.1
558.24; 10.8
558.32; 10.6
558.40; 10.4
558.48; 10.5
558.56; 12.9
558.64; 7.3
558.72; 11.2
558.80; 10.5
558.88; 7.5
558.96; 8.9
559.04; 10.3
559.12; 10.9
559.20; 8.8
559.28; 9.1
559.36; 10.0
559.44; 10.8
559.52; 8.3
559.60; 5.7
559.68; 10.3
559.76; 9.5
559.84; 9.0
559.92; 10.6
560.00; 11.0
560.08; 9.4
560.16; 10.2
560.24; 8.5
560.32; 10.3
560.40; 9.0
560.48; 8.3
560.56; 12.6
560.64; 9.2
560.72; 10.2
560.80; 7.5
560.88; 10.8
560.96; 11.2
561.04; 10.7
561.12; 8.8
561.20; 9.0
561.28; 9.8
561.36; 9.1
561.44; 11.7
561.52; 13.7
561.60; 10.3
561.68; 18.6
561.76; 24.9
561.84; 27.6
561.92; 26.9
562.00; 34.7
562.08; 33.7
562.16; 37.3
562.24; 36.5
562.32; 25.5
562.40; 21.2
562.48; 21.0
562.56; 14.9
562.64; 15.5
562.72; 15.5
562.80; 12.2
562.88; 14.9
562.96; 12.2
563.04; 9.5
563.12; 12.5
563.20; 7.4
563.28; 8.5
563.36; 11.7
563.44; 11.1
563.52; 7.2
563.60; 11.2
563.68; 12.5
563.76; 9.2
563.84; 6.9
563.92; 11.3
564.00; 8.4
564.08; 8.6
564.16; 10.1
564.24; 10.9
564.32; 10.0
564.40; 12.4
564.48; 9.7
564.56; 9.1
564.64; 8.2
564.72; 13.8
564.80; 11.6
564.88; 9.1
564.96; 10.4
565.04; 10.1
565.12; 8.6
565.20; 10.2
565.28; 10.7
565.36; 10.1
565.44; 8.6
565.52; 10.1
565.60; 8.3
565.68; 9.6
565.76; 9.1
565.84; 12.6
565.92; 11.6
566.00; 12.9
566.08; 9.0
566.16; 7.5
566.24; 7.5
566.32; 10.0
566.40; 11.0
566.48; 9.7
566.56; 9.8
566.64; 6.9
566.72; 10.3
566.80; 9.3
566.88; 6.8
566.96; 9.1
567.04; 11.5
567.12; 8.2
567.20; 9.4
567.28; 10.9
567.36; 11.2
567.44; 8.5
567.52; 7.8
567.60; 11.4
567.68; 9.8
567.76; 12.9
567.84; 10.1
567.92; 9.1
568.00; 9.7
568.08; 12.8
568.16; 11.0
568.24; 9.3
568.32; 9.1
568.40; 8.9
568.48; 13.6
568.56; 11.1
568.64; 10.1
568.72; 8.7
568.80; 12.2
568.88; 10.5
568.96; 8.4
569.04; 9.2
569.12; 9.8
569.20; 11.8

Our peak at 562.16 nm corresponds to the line [O III] 5007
